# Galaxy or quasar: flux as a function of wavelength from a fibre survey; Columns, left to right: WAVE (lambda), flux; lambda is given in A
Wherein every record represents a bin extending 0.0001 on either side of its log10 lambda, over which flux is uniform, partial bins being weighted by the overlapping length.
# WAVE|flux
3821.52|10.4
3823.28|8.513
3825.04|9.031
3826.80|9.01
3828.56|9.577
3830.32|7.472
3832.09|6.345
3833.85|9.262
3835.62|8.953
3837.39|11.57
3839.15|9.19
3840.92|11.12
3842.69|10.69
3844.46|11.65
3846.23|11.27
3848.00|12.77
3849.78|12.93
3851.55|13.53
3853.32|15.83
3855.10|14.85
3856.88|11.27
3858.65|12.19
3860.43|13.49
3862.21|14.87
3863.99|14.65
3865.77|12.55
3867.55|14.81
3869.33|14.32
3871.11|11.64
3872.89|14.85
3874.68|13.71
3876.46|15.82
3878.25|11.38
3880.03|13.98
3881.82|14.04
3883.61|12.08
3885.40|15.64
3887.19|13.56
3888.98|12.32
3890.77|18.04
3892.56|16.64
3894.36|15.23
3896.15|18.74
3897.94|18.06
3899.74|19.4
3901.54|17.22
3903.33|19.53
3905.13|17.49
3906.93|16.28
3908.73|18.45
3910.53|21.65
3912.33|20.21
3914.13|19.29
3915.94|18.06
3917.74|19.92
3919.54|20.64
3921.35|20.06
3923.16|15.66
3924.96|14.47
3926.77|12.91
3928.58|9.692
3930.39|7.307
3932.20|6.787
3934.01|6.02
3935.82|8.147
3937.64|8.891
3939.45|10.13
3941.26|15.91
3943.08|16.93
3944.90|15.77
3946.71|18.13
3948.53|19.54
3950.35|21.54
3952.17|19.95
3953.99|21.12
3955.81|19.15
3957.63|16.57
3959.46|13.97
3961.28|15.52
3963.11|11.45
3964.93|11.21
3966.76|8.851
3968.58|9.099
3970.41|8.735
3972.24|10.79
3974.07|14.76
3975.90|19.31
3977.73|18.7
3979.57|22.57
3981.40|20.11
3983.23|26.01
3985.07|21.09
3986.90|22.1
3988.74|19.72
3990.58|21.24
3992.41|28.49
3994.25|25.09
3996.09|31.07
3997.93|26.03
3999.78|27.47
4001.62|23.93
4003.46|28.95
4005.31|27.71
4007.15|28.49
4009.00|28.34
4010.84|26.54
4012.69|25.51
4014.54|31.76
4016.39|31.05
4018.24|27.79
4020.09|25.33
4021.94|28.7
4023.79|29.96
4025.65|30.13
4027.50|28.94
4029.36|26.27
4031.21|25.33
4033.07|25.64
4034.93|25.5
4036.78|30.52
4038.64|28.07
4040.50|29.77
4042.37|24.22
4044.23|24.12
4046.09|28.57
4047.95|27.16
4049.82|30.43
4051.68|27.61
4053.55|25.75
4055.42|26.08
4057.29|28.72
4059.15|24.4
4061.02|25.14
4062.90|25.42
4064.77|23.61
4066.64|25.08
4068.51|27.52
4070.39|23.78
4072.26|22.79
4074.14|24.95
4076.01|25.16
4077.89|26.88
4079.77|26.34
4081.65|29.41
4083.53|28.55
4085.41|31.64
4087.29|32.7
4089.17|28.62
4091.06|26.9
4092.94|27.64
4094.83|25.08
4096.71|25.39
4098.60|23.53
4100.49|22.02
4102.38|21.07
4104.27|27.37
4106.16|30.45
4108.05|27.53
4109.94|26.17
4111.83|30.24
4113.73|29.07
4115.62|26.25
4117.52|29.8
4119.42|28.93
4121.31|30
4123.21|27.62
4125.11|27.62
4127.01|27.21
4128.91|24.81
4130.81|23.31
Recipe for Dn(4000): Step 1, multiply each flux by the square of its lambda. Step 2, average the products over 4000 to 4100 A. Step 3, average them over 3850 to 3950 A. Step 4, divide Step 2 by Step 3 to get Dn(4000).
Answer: 1.95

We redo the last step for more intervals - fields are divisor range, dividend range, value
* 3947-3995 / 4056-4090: 1.57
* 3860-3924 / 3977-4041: 1.72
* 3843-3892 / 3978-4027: 2.07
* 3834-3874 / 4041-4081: 2.28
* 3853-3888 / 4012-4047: 2.19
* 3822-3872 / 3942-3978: 1.42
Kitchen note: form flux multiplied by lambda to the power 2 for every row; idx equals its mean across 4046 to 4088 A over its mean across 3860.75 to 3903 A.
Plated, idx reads 1.96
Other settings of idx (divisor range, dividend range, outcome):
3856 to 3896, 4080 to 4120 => 2.19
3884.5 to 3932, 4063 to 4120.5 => 1.77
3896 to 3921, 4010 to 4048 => 1.55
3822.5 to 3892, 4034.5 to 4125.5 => 2.45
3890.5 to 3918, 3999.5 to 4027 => 1.62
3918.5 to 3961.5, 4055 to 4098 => 1.92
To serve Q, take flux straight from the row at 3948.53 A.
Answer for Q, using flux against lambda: 19.54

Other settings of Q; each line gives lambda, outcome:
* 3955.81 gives 19.15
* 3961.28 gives 15.52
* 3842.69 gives 10.69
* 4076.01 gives 25.16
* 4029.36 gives 26.27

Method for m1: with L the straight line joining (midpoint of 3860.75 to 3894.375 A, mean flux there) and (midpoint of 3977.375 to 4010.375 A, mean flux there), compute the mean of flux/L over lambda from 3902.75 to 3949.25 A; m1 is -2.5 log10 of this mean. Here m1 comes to 0.20 mag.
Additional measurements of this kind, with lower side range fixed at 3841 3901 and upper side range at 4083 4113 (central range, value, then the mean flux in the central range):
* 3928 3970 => 0.35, 13.5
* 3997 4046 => -0.21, 27.6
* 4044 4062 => -0.10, 26.9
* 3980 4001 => -0.16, 24.4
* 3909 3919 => -0.19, 19.8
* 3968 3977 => 0.49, 12.8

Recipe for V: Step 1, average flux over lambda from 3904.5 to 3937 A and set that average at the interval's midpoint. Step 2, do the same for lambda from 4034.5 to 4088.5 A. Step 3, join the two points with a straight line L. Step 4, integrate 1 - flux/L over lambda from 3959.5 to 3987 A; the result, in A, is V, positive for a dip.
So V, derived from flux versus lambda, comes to 5.4 A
